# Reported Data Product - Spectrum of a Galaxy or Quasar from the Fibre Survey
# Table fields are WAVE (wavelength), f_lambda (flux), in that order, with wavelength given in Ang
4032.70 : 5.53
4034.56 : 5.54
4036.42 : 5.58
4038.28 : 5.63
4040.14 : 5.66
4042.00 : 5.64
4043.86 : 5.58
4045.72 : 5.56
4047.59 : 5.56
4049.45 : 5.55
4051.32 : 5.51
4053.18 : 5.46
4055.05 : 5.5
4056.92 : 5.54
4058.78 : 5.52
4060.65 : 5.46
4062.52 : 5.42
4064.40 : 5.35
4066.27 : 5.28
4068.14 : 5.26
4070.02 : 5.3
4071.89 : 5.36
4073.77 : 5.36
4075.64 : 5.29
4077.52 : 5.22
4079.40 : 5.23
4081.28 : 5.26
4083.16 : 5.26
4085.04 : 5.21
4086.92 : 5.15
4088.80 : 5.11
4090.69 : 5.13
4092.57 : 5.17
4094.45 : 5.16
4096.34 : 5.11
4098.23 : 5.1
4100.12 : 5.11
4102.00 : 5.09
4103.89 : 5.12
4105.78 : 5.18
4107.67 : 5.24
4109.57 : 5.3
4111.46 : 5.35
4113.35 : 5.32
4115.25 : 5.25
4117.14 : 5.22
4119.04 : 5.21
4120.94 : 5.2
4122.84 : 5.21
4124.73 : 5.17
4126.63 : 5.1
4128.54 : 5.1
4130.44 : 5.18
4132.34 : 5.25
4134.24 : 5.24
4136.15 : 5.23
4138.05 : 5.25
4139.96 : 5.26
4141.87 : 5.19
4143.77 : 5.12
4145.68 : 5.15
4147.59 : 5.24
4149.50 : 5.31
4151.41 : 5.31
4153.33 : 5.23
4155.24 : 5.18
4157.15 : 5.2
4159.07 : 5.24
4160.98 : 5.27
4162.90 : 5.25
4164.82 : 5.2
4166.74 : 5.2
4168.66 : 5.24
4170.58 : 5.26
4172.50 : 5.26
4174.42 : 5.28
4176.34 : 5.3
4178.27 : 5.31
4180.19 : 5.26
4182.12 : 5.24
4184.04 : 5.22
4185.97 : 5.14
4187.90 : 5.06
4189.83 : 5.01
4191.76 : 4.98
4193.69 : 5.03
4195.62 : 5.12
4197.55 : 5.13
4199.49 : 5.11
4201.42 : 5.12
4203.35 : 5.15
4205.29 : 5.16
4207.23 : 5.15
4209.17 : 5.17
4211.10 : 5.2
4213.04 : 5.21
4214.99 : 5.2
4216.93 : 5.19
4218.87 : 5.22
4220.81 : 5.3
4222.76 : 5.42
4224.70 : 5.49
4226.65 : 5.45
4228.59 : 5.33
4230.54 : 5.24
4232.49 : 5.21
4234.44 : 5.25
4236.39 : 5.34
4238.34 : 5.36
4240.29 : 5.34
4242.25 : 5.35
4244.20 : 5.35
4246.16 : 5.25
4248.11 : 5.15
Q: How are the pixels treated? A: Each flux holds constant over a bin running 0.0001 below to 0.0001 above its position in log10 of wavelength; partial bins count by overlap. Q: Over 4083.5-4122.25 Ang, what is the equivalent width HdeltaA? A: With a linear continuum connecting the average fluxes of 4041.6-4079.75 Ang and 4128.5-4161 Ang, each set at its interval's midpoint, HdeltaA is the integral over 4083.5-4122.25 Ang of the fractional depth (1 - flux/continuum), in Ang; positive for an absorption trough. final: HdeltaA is 0.99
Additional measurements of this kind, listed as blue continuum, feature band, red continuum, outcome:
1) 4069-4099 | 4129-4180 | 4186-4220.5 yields -0.68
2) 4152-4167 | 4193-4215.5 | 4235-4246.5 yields 0.58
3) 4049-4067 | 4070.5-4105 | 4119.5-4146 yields 1.03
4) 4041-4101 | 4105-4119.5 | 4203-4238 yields 0.15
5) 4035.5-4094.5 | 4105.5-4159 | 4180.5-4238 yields 0.81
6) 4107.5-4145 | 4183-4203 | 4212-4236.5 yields 0.67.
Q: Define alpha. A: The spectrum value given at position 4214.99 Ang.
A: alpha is 5.2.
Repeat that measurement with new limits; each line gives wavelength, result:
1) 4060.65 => 5.46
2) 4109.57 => 5.3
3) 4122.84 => 5.21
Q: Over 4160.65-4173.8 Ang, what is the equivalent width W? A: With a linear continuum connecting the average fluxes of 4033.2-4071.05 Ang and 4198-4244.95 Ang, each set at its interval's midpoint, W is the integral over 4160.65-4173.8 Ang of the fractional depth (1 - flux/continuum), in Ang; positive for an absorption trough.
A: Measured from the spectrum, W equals 0.24 Ang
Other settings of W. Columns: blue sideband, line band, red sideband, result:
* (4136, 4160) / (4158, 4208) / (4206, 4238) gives 0.6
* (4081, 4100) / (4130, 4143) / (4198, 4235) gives -0.1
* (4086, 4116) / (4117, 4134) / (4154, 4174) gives 0.1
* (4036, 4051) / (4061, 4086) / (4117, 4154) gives 0.8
